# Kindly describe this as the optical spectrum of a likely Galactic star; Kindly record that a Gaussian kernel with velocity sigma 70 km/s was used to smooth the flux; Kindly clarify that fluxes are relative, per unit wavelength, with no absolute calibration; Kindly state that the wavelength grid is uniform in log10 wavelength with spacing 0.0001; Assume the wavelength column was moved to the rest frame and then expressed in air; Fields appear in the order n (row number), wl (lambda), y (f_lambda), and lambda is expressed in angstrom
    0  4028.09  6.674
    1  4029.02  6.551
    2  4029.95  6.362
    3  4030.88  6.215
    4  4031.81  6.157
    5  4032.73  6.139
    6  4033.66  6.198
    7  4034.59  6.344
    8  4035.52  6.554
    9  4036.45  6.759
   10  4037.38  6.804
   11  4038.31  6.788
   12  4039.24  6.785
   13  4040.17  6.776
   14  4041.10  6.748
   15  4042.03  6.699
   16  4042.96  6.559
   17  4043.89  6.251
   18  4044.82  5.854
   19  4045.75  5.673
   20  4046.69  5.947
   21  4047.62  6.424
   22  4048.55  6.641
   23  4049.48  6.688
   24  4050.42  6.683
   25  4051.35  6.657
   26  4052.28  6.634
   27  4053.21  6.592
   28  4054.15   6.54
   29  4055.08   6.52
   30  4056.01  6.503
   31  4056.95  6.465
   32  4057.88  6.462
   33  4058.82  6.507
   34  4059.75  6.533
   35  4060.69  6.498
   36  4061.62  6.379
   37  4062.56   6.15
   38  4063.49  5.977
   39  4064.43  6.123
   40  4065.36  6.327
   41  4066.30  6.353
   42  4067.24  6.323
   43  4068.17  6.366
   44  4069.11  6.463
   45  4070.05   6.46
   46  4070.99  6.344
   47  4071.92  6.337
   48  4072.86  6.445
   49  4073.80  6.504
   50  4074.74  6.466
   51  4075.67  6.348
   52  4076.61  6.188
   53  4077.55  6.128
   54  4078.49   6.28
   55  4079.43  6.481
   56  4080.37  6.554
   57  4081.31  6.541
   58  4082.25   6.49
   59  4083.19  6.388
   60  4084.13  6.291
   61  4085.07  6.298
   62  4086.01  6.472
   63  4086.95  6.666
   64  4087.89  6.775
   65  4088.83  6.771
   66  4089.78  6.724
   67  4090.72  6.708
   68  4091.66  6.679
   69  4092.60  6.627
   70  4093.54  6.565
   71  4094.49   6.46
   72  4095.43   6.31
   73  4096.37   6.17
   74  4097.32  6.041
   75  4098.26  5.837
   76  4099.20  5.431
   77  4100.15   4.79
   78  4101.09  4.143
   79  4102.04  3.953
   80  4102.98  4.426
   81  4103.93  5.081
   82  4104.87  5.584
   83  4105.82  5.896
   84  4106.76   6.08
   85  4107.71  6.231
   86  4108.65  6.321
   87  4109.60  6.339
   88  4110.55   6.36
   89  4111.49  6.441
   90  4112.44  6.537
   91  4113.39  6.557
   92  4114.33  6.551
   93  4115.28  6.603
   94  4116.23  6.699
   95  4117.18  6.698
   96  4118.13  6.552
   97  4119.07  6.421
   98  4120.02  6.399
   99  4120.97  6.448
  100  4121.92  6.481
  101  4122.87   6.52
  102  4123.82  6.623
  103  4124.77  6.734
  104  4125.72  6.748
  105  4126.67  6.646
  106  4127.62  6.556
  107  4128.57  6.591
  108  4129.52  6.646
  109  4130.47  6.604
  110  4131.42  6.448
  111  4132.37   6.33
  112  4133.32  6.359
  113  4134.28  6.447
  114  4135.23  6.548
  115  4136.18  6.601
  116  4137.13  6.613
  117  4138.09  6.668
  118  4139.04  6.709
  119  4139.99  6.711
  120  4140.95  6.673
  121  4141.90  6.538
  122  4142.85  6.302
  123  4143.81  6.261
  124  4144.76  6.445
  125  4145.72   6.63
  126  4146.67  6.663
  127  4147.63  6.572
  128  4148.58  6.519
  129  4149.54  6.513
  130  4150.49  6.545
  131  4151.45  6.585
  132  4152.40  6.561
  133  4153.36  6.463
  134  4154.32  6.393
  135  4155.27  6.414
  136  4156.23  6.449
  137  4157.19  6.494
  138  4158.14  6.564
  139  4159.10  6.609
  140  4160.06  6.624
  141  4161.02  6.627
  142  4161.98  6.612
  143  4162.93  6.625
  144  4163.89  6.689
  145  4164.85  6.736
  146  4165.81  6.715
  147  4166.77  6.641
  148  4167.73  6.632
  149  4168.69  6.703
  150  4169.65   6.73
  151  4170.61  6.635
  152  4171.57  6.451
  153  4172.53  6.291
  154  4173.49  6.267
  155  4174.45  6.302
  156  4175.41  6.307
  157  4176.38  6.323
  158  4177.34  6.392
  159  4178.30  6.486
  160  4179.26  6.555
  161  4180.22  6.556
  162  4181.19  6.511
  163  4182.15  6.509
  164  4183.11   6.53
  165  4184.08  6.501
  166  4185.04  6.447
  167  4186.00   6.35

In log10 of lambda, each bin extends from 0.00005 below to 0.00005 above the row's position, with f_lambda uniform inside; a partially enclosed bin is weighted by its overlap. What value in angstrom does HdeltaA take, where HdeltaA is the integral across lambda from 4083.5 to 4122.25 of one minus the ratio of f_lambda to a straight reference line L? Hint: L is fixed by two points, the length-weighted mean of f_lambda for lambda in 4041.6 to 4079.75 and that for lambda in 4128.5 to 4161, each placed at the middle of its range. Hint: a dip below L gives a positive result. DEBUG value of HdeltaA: 1.81 angstrom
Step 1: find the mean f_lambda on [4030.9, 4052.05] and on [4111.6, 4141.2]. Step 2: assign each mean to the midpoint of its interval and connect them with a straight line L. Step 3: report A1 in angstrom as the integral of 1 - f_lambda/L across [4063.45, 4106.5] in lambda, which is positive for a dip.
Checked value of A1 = 2.4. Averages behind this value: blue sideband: 6.46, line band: 6.14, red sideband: 6.57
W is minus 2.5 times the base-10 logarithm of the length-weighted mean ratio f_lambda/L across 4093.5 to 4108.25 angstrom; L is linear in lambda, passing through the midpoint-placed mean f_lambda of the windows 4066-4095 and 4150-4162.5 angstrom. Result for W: 0.17 mag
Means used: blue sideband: 6.47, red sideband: 6.54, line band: 5.54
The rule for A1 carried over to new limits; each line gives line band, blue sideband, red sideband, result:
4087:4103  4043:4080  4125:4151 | 1.20 angstrom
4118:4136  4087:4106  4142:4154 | -0.84 angstrom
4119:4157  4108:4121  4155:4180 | -0.13 angstrom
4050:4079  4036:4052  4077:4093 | 0.50 angstrom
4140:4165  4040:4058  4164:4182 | -0.14 angstrom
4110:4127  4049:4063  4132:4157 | -0.09 angstrom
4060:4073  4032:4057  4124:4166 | 0.36 angstrom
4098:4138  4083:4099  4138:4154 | 1.85 angstrom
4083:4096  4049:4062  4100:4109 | -2.08 angstrom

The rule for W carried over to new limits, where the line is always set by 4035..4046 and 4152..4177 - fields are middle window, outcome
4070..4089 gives 0.017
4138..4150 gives -0.003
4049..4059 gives -0.005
